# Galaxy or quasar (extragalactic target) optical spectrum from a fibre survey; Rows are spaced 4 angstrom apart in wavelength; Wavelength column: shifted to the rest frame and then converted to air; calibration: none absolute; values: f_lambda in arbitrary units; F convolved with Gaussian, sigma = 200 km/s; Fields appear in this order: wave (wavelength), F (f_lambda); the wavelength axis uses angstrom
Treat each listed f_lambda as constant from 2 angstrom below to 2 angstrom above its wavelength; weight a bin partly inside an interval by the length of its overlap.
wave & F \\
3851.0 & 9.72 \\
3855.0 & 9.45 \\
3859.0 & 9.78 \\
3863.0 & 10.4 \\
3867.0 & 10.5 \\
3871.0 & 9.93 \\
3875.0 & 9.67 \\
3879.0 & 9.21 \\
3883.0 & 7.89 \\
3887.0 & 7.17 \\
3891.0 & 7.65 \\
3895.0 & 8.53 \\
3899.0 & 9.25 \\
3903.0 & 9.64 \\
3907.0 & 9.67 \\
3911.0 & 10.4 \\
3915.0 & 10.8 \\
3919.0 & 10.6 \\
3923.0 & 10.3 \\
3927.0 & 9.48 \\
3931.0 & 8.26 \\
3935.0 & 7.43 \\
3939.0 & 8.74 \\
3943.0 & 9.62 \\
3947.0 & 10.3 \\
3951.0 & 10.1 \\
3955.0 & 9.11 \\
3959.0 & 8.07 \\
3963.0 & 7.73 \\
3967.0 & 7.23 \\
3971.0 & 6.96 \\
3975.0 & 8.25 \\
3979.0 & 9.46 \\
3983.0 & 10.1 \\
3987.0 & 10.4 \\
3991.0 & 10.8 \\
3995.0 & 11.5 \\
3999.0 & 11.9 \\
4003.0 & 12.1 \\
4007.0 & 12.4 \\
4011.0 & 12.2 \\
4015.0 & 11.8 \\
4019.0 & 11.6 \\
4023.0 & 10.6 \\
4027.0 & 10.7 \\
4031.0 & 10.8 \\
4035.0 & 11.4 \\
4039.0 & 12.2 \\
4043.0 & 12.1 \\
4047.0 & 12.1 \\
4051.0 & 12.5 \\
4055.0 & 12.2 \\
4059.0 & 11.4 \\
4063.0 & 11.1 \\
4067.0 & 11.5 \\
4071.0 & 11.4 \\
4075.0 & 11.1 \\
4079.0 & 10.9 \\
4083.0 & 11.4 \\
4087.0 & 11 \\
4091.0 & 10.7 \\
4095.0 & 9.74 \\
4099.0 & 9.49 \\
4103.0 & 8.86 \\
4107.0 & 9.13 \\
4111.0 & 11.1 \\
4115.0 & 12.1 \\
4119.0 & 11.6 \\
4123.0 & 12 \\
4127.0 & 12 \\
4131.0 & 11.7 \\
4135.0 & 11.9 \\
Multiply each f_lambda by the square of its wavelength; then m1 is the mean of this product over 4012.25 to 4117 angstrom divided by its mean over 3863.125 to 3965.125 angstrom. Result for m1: 1.30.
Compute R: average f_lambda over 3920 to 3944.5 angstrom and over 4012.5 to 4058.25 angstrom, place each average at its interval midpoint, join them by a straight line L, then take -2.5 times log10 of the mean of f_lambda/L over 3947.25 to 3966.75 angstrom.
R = 0.104 mag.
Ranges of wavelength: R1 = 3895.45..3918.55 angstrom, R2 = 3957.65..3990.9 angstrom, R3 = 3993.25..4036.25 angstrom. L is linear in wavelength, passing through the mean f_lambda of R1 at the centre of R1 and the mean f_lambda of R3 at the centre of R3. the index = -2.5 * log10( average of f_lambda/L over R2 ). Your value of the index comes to 0.25 mag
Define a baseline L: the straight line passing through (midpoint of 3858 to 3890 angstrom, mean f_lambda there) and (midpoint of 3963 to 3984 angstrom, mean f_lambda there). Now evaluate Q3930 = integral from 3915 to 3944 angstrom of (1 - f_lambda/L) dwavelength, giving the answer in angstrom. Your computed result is -2.0 angstrom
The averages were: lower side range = 9.25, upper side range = 8.26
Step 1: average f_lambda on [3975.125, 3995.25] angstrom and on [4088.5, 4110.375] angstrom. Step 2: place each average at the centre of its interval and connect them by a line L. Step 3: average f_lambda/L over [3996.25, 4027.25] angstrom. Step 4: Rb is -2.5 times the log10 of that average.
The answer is -0.17 mag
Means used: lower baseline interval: 10.2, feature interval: 11.7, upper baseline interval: 9.71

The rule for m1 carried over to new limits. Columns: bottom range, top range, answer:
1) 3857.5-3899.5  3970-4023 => 1.26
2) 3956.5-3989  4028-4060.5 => 1.43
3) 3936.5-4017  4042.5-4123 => 1.17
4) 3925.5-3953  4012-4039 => 1.29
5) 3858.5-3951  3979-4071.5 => 1.30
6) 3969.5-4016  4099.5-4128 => 1.08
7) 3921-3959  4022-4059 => 1.33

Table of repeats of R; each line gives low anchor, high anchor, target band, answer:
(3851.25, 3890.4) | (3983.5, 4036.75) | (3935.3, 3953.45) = 0.10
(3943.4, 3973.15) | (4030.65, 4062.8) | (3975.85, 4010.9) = -0.12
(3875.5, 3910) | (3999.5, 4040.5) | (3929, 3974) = 0.18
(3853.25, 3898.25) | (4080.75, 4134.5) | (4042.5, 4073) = -0.13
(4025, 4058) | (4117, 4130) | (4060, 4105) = 0.11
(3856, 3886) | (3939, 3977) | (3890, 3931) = -0.06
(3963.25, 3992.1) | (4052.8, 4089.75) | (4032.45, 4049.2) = -0.13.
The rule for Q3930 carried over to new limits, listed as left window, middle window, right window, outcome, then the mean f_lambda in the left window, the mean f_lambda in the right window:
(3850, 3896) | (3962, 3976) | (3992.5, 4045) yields 4.29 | 9.16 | 11.6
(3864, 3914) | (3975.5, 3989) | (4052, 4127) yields 0.30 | 9.18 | 11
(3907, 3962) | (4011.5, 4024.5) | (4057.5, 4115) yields -1.72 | 9.45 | 10.7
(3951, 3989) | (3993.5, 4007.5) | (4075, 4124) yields -4.30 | 8.67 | 10.7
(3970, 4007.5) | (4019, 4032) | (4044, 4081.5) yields 0.19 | 10.4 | 11.6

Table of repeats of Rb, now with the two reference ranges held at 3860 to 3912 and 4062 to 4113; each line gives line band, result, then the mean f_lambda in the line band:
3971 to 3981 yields 0.16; 8.48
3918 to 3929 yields -0.07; 10.1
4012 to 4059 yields -0.14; 11.6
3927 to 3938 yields 0.16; 8.22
